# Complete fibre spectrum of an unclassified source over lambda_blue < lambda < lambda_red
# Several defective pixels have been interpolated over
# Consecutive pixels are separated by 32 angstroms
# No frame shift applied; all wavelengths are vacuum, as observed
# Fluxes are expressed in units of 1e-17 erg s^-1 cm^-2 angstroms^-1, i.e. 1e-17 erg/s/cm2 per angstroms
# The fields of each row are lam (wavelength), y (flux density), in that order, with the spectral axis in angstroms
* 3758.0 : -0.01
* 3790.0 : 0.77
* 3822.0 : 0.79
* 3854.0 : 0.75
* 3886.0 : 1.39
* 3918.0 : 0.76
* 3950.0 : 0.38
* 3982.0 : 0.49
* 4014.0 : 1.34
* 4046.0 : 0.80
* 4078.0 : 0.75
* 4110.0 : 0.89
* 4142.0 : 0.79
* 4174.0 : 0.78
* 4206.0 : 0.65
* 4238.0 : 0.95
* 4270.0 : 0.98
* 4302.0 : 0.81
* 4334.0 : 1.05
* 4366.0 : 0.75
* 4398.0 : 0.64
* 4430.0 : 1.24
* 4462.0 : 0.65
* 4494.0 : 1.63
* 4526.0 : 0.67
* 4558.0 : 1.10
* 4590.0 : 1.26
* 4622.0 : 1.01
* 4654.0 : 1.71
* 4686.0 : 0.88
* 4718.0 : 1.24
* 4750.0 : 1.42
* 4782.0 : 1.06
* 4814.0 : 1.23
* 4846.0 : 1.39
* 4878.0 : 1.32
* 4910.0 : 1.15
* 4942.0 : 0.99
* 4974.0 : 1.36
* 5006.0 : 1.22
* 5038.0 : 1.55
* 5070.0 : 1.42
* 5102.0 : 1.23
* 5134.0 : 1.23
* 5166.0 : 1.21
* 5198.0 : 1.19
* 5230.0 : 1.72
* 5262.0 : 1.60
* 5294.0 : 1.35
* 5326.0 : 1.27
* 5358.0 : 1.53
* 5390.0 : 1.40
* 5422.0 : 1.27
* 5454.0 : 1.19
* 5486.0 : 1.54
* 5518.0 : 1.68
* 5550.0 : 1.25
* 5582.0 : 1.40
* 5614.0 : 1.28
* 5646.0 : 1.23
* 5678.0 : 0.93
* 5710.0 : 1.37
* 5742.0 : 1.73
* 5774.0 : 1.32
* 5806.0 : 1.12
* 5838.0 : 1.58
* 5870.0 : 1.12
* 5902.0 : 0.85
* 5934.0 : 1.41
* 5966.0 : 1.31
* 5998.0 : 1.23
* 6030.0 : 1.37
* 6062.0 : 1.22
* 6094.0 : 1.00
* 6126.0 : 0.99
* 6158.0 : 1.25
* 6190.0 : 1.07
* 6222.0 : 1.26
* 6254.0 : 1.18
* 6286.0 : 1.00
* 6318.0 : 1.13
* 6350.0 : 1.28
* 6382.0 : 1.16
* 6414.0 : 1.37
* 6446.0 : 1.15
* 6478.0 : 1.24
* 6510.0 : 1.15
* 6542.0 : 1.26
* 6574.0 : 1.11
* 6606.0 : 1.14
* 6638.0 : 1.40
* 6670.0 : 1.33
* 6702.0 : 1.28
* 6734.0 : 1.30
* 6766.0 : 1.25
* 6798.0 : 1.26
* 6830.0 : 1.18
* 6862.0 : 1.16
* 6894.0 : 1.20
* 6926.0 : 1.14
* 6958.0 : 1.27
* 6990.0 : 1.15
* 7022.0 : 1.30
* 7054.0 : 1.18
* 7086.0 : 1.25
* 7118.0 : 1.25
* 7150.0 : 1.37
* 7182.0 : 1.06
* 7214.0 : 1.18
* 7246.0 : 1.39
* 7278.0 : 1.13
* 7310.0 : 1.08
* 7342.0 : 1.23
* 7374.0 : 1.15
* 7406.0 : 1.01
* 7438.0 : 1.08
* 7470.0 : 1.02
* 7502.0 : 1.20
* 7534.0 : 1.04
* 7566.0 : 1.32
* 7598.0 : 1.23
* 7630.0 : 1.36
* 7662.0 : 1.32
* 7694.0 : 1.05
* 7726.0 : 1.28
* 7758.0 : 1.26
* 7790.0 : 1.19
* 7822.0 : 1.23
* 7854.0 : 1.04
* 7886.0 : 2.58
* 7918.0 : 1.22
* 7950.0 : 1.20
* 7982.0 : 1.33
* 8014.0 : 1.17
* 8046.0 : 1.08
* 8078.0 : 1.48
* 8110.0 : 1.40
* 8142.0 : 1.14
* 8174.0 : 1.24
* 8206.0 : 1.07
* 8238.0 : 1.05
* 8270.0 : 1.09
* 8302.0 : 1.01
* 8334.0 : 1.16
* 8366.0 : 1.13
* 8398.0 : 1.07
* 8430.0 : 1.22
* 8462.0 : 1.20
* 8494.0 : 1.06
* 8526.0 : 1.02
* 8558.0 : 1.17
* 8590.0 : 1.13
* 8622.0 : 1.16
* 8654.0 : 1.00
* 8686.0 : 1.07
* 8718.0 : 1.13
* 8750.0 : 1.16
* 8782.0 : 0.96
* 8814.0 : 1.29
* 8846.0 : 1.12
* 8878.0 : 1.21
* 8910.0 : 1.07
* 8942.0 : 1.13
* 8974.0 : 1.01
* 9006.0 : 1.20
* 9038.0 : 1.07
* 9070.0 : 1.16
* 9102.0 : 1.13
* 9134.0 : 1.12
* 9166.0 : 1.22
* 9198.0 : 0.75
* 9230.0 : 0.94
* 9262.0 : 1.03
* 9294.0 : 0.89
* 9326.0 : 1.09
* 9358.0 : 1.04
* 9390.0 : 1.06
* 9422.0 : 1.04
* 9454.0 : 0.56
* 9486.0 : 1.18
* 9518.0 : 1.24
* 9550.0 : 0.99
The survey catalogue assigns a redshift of 0.20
